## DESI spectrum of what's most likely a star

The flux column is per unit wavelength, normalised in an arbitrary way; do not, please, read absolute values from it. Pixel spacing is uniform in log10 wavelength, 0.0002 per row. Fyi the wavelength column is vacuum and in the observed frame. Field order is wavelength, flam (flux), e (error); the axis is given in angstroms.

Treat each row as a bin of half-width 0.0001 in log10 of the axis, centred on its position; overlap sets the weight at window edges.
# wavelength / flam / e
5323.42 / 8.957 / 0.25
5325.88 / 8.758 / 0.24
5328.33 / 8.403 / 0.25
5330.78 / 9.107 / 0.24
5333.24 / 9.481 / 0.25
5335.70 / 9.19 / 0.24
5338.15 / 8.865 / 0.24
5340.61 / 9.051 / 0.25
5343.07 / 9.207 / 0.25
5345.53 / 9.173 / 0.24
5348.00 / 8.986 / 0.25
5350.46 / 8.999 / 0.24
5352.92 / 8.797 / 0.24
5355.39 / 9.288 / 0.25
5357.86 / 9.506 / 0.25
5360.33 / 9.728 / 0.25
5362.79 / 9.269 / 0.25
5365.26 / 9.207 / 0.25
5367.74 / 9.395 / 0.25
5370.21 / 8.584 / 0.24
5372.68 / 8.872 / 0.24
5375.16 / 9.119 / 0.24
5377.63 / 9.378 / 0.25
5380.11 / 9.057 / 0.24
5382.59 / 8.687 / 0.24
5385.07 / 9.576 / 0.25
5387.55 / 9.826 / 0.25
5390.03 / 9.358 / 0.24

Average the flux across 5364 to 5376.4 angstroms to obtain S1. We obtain 9.03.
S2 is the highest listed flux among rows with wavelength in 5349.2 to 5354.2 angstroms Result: 8.999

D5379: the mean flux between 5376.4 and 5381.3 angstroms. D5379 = 9.21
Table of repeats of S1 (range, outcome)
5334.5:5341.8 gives 9.04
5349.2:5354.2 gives 8.91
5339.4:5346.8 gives 9.14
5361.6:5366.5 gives 9.23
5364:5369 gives 9.29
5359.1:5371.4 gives 9.24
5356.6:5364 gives 9.51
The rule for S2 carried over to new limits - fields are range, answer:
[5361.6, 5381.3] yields 9.395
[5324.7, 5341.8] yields 9.481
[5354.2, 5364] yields 9.728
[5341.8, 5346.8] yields 9.207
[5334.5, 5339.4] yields 9.19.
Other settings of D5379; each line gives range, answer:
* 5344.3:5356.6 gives 9.05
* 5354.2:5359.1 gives 9.39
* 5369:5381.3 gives 9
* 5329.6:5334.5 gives 9.28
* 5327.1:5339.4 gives 9.01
